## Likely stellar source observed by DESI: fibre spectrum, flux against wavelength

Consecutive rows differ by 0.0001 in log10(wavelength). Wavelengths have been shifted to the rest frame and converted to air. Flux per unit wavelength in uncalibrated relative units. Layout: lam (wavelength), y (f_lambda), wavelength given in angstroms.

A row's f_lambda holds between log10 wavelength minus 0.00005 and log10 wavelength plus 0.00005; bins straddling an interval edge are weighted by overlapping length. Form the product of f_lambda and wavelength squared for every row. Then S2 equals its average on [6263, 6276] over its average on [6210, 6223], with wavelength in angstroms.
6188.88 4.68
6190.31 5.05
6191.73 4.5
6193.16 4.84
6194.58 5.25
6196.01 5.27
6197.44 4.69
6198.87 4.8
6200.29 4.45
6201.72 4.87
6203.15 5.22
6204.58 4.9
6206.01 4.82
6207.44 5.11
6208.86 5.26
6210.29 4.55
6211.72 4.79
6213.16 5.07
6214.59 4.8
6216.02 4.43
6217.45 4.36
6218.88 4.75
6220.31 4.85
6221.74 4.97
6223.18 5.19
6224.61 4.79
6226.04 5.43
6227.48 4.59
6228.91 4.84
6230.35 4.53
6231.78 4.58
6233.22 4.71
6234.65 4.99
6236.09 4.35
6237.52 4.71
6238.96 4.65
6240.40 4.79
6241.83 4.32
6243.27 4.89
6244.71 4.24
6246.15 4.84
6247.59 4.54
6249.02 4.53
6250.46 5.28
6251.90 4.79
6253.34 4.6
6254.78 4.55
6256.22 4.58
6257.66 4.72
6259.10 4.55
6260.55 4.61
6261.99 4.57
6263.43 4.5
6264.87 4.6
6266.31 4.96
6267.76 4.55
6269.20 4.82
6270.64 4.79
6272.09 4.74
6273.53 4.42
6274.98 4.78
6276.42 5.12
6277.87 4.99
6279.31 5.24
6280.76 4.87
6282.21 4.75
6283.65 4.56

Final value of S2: 1.01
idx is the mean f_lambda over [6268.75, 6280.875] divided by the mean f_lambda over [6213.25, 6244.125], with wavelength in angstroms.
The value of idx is 1.03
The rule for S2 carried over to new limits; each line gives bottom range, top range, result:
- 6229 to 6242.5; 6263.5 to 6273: 1.03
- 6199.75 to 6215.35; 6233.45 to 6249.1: 0.96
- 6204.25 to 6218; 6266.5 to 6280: 1.02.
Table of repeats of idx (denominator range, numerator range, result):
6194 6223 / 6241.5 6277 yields 0.96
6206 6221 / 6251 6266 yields 0.96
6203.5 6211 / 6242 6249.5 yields 0.93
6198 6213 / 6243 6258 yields 0.96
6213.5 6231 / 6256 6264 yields 0.96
